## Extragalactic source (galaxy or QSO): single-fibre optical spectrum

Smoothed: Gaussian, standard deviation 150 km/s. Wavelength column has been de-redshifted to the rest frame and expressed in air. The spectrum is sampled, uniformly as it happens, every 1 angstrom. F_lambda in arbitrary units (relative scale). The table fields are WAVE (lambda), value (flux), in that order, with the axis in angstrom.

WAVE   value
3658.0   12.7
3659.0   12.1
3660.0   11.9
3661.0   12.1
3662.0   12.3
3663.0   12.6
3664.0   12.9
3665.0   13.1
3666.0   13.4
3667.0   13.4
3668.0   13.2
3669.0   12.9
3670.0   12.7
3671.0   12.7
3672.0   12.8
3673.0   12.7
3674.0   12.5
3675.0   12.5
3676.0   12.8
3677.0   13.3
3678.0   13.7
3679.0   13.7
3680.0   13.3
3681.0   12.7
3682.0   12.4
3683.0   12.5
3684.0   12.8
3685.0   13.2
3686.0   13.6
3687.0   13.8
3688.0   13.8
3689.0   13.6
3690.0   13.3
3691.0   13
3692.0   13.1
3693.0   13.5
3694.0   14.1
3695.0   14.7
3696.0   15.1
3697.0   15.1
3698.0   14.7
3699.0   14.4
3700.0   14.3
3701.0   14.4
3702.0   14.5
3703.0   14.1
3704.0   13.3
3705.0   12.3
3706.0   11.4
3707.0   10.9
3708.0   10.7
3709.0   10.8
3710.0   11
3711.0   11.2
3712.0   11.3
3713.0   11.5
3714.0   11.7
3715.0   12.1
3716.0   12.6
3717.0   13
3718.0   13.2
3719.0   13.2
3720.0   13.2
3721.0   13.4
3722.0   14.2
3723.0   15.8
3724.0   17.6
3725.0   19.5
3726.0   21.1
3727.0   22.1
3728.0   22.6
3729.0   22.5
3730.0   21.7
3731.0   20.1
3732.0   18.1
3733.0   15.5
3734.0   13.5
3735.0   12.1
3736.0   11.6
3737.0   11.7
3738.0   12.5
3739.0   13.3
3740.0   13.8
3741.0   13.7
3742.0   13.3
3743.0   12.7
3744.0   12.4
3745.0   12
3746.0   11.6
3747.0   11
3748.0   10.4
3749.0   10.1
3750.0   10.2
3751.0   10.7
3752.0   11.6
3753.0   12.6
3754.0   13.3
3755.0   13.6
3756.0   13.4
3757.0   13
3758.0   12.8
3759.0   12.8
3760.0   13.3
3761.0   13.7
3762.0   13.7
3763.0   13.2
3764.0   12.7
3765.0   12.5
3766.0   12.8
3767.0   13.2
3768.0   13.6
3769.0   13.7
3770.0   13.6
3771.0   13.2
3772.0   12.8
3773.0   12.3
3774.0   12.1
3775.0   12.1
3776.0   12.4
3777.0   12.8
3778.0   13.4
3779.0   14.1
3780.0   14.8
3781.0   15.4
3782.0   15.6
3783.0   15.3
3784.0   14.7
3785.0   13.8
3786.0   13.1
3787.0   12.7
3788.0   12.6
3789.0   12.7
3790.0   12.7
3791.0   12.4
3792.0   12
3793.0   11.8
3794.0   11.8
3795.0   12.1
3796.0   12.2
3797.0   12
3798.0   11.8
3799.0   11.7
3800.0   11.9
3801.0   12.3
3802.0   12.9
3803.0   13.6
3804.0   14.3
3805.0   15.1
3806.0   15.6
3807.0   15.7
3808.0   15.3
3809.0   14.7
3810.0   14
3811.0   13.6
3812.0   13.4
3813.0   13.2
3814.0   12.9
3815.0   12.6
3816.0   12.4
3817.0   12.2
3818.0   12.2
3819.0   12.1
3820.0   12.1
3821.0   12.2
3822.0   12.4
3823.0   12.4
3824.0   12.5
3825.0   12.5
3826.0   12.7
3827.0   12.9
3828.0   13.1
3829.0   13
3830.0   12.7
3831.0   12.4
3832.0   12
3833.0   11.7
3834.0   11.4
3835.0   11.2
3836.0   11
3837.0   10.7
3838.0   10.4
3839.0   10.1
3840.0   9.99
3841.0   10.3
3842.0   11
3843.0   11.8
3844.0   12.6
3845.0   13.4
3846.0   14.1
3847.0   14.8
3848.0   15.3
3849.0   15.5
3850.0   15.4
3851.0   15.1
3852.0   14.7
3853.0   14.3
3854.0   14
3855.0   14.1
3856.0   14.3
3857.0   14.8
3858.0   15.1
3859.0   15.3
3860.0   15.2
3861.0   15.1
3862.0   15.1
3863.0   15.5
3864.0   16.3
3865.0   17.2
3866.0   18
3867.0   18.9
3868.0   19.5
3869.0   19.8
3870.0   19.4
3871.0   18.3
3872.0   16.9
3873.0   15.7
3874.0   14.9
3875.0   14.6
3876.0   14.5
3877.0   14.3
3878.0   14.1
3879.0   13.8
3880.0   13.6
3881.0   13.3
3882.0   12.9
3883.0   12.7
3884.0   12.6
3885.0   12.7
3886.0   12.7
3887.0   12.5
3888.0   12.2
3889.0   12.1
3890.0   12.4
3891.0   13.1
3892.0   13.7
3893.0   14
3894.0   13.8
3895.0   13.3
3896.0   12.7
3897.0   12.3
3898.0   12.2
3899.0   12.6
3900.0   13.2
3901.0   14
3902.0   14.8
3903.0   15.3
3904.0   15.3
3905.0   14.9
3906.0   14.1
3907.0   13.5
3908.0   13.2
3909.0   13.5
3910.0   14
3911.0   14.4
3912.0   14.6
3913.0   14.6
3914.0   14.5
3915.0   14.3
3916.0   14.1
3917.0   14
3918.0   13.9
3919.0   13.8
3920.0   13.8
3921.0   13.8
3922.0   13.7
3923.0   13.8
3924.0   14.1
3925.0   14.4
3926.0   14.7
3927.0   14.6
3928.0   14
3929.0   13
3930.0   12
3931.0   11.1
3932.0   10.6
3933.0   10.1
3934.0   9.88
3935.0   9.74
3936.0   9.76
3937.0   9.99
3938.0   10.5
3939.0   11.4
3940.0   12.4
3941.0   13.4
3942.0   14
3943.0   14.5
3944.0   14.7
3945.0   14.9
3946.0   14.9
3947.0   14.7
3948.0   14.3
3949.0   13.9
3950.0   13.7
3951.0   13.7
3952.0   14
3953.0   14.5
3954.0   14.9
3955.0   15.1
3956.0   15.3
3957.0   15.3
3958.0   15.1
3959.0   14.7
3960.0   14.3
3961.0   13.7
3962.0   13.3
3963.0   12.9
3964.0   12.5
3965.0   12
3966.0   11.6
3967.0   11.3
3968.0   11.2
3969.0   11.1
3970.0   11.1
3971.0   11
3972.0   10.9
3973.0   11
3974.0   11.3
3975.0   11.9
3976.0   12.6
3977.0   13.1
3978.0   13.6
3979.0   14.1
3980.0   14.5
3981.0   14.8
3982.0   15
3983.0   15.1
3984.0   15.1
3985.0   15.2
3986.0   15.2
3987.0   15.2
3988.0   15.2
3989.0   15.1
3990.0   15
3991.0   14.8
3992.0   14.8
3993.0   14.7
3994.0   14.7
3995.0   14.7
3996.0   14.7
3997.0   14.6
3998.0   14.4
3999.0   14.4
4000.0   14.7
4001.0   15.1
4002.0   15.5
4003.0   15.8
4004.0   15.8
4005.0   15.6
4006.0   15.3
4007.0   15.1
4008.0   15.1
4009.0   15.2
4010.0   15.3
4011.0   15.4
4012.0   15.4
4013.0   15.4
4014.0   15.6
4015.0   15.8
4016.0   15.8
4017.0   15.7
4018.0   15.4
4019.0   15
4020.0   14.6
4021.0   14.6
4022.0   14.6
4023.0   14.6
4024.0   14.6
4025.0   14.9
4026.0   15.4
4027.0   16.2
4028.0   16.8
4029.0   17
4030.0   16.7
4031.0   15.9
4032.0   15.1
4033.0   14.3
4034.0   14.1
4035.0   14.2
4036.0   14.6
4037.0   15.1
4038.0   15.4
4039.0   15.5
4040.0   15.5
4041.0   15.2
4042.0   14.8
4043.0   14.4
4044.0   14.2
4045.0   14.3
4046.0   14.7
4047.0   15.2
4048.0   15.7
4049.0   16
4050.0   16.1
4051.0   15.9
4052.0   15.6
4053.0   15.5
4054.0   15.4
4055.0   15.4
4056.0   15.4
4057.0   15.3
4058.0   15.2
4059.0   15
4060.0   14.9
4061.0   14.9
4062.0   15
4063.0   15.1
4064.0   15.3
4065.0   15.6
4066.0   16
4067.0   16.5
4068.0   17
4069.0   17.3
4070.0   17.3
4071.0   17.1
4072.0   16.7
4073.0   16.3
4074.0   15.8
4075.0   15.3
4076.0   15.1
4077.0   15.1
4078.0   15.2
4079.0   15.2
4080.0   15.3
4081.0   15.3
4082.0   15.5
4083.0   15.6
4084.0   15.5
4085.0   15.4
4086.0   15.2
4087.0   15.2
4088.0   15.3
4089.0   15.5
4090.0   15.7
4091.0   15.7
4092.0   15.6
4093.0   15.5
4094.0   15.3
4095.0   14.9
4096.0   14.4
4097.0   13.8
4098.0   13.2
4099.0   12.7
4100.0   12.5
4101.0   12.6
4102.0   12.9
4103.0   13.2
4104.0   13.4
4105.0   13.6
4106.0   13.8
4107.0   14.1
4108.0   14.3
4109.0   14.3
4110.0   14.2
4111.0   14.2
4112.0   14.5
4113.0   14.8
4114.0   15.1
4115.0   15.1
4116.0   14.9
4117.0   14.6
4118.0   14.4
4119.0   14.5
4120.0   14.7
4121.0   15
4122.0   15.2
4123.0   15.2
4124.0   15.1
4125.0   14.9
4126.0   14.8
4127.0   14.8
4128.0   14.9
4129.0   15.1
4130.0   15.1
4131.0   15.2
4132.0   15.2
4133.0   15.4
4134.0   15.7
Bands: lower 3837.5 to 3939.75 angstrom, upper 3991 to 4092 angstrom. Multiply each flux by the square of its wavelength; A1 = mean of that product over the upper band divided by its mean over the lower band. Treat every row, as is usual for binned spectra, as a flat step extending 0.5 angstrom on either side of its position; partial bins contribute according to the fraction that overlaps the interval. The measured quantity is 1.20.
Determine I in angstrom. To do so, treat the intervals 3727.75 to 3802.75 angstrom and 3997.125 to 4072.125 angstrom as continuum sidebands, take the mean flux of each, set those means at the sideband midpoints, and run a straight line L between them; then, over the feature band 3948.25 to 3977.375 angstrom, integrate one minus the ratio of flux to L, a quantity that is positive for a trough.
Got 3.6 angstrom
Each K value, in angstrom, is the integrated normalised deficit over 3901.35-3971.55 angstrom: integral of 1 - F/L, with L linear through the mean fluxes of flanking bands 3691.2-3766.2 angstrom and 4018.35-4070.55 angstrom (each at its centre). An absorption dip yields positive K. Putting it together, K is 6.83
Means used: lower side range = 13.8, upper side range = 15.4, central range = 13.4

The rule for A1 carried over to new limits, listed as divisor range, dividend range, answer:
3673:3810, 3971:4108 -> 1.29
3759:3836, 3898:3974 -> 1.10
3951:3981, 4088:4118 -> 1.17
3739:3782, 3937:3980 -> 1.14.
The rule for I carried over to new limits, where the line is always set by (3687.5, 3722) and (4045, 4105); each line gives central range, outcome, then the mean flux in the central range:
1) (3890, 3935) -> 2.4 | 13.5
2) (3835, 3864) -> 0.7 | 13.5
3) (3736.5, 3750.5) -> 1.3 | 12.1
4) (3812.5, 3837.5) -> 2.7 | 12.3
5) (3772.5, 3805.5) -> 1.2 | 13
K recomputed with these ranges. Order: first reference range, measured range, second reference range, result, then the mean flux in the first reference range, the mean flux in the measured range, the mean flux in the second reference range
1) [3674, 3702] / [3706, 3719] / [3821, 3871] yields 1.85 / 13.6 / 11.7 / 13.9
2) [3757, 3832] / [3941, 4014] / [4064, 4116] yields 0.61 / 13.1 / 14.2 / 15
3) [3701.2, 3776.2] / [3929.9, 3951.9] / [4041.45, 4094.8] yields 3.38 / 13.6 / 12.5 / 15.5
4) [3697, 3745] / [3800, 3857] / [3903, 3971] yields 3.44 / 14.3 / 13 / 13.4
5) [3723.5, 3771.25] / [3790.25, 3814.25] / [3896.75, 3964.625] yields 1.37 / 14.2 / 13.2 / 13.5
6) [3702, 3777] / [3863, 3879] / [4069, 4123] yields -3.04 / 13.5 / 16.7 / 14.8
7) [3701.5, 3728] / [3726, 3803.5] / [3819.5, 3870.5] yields 1.93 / 13.8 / 13.5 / 13.8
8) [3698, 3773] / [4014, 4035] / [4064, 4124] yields -0.88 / 13.7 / 15.3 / 15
